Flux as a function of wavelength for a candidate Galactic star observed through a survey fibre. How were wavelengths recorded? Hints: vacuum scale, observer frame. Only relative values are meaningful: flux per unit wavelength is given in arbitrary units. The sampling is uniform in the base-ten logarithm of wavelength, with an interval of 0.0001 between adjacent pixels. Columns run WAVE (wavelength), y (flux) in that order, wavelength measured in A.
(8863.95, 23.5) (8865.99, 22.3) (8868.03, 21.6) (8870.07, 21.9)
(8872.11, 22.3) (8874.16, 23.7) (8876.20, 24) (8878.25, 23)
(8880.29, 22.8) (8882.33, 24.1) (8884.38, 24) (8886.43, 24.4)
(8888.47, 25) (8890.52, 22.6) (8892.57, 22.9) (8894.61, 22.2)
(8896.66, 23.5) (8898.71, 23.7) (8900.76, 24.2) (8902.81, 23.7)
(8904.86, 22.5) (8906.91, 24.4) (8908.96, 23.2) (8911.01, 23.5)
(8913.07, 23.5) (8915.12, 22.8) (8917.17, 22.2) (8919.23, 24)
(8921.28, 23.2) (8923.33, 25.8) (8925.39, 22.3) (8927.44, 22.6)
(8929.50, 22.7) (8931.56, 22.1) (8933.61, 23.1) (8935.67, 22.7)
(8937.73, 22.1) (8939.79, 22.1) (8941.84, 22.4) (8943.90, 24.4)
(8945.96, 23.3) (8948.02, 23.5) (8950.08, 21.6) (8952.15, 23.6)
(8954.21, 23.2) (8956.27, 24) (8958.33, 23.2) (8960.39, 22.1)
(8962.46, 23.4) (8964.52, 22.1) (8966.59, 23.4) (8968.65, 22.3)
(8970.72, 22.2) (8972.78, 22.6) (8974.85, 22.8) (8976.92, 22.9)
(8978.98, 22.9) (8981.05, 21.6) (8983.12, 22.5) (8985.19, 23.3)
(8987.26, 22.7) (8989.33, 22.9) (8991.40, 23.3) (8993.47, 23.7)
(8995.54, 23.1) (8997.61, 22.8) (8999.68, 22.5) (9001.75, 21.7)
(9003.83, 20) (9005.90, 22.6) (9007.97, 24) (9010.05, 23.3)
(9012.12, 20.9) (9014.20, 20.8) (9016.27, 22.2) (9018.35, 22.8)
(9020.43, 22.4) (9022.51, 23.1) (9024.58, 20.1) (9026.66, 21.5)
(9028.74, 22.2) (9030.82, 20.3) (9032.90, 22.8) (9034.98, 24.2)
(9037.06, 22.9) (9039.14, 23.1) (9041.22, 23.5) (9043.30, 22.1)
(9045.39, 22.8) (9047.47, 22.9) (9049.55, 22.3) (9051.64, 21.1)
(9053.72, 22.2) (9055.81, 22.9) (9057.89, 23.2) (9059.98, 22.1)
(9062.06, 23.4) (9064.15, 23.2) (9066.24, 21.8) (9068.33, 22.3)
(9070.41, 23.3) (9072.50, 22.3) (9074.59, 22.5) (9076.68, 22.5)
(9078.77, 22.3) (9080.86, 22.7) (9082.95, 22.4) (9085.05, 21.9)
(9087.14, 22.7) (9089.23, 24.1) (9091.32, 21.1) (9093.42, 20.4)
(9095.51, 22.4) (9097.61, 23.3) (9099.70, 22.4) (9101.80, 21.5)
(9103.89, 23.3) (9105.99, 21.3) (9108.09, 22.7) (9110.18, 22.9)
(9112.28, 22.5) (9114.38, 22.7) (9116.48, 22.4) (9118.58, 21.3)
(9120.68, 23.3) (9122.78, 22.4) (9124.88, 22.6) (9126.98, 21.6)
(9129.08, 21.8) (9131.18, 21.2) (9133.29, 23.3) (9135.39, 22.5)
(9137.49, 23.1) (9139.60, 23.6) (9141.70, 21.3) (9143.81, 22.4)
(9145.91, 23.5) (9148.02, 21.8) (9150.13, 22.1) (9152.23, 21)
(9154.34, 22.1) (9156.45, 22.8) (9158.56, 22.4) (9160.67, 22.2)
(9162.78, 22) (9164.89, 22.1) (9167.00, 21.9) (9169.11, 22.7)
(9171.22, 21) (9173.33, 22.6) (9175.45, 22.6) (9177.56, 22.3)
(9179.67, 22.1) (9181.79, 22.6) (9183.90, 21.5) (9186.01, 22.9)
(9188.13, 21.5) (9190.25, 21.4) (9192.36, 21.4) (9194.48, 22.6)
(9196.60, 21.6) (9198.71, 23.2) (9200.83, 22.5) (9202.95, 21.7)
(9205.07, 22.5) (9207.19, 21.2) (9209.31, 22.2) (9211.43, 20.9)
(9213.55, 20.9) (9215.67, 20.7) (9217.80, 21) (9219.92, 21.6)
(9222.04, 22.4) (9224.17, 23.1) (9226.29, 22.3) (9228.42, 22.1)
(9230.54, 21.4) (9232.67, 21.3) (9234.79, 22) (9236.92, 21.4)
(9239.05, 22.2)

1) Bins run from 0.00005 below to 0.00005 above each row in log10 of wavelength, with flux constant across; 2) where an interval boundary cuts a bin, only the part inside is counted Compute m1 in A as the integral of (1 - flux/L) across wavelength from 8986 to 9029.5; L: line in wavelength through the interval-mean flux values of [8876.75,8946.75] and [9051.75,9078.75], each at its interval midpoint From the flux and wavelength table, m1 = 1.0 A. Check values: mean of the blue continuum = 23.3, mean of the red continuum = 22.6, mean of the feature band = 22.3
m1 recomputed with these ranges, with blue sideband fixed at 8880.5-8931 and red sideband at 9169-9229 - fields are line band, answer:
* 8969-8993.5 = 0.34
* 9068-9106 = 0.23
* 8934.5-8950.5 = 0.30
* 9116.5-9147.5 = -0.16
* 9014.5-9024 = 0.21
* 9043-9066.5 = 0.15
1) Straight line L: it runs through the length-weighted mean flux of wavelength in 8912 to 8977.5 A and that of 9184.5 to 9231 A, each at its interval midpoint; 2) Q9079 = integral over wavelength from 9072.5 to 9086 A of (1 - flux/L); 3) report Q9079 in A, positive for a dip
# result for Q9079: 0.0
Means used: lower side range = 22.9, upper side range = 21.9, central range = 22.4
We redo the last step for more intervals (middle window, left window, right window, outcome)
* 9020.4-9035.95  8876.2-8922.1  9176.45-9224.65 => 0.5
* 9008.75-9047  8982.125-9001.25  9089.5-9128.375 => 0.7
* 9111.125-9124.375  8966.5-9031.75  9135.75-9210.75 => -0.1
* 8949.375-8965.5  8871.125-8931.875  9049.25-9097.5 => 0.1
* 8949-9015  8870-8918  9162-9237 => 0.9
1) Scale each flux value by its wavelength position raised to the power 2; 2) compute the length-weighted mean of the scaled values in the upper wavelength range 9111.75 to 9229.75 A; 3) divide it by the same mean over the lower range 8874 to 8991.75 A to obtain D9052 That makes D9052 1.01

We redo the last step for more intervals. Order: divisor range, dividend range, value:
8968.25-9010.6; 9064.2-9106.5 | 1.01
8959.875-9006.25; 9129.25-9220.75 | 1.02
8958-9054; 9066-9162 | 1.02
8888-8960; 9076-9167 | 1.01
